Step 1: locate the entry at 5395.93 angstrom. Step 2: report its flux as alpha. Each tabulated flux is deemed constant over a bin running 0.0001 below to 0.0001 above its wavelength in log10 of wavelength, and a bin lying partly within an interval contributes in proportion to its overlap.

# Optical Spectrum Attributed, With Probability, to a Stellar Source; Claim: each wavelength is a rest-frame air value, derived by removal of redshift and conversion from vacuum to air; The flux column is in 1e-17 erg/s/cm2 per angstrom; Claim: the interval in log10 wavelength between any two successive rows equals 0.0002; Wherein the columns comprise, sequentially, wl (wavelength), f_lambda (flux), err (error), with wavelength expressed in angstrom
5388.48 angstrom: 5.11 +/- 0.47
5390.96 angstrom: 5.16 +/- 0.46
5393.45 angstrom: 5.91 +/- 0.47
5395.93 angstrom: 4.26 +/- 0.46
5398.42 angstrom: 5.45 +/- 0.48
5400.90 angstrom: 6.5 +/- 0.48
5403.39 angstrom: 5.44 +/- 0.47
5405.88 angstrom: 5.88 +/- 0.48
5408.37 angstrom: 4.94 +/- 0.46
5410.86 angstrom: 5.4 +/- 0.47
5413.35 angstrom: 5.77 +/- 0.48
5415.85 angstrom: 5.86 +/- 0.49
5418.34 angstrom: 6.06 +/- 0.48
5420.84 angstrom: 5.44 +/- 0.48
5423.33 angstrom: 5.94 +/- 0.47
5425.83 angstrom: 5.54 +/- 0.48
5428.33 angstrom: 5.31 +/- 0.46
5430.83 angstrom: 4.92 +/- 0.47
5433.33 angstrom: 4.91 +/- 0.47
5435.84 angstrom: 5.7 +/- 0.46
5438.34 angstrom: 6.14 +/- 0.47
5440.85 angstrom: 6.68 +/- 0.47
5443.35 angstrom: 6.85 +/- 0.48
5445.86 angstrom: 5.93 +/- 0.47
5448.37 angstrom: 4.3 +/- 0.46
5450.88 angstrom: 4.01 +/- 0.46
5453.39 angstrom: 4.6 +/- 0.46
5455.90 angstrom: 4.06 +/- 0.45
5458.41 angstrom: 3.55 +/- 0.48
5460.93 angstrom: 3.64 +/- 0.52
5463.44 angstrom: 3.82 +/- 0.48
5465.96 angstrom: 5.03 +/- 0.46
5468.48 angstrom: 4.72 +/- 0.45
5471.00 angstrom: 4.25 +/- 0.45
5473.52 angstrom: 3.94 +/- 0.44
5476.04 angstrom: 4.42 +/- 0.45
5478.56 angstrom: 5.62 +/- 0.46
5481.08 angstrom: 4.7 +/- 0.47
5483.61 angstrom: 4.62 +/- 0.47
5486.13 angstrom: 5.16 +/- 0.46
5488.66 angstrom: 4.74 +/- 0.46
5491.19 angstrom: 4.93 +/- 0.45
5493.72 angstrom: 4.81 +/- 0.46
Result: 4.26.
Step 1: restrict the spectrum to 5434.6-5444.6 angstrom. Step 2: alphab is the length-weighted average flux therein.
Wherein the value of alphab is 6.35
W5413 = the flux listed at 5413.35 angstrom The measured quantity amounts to 5.77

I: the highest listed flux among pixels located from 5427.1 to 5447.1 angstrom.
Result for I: 6.85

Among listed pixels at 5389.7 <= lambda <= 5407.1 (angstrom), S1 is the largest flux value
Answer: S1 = 6.5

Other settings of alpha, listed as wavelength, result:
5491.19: 4.93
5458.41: 3.55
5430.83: 4.92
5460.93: 3.64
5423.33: 5.94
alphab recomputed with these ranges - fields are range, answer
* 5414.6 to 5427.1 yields 5.77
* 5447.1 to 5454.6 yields 4.3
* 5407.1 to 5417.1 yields 5.5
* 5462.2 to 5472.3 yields 4.45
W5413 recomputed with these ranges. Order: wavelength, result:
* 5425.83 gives 5.54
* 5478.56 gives 5.62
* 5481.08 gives 4.7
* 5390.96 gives 5.16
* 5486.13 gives 5.16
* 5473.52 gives 3.94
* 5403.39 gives 5.44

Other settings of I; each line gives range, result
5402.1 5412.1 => 5.88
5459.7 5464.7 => 3.82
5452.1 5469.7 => 5.03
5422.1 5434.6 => 5.94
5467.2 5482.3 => 5.62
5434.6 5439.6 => 6.14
